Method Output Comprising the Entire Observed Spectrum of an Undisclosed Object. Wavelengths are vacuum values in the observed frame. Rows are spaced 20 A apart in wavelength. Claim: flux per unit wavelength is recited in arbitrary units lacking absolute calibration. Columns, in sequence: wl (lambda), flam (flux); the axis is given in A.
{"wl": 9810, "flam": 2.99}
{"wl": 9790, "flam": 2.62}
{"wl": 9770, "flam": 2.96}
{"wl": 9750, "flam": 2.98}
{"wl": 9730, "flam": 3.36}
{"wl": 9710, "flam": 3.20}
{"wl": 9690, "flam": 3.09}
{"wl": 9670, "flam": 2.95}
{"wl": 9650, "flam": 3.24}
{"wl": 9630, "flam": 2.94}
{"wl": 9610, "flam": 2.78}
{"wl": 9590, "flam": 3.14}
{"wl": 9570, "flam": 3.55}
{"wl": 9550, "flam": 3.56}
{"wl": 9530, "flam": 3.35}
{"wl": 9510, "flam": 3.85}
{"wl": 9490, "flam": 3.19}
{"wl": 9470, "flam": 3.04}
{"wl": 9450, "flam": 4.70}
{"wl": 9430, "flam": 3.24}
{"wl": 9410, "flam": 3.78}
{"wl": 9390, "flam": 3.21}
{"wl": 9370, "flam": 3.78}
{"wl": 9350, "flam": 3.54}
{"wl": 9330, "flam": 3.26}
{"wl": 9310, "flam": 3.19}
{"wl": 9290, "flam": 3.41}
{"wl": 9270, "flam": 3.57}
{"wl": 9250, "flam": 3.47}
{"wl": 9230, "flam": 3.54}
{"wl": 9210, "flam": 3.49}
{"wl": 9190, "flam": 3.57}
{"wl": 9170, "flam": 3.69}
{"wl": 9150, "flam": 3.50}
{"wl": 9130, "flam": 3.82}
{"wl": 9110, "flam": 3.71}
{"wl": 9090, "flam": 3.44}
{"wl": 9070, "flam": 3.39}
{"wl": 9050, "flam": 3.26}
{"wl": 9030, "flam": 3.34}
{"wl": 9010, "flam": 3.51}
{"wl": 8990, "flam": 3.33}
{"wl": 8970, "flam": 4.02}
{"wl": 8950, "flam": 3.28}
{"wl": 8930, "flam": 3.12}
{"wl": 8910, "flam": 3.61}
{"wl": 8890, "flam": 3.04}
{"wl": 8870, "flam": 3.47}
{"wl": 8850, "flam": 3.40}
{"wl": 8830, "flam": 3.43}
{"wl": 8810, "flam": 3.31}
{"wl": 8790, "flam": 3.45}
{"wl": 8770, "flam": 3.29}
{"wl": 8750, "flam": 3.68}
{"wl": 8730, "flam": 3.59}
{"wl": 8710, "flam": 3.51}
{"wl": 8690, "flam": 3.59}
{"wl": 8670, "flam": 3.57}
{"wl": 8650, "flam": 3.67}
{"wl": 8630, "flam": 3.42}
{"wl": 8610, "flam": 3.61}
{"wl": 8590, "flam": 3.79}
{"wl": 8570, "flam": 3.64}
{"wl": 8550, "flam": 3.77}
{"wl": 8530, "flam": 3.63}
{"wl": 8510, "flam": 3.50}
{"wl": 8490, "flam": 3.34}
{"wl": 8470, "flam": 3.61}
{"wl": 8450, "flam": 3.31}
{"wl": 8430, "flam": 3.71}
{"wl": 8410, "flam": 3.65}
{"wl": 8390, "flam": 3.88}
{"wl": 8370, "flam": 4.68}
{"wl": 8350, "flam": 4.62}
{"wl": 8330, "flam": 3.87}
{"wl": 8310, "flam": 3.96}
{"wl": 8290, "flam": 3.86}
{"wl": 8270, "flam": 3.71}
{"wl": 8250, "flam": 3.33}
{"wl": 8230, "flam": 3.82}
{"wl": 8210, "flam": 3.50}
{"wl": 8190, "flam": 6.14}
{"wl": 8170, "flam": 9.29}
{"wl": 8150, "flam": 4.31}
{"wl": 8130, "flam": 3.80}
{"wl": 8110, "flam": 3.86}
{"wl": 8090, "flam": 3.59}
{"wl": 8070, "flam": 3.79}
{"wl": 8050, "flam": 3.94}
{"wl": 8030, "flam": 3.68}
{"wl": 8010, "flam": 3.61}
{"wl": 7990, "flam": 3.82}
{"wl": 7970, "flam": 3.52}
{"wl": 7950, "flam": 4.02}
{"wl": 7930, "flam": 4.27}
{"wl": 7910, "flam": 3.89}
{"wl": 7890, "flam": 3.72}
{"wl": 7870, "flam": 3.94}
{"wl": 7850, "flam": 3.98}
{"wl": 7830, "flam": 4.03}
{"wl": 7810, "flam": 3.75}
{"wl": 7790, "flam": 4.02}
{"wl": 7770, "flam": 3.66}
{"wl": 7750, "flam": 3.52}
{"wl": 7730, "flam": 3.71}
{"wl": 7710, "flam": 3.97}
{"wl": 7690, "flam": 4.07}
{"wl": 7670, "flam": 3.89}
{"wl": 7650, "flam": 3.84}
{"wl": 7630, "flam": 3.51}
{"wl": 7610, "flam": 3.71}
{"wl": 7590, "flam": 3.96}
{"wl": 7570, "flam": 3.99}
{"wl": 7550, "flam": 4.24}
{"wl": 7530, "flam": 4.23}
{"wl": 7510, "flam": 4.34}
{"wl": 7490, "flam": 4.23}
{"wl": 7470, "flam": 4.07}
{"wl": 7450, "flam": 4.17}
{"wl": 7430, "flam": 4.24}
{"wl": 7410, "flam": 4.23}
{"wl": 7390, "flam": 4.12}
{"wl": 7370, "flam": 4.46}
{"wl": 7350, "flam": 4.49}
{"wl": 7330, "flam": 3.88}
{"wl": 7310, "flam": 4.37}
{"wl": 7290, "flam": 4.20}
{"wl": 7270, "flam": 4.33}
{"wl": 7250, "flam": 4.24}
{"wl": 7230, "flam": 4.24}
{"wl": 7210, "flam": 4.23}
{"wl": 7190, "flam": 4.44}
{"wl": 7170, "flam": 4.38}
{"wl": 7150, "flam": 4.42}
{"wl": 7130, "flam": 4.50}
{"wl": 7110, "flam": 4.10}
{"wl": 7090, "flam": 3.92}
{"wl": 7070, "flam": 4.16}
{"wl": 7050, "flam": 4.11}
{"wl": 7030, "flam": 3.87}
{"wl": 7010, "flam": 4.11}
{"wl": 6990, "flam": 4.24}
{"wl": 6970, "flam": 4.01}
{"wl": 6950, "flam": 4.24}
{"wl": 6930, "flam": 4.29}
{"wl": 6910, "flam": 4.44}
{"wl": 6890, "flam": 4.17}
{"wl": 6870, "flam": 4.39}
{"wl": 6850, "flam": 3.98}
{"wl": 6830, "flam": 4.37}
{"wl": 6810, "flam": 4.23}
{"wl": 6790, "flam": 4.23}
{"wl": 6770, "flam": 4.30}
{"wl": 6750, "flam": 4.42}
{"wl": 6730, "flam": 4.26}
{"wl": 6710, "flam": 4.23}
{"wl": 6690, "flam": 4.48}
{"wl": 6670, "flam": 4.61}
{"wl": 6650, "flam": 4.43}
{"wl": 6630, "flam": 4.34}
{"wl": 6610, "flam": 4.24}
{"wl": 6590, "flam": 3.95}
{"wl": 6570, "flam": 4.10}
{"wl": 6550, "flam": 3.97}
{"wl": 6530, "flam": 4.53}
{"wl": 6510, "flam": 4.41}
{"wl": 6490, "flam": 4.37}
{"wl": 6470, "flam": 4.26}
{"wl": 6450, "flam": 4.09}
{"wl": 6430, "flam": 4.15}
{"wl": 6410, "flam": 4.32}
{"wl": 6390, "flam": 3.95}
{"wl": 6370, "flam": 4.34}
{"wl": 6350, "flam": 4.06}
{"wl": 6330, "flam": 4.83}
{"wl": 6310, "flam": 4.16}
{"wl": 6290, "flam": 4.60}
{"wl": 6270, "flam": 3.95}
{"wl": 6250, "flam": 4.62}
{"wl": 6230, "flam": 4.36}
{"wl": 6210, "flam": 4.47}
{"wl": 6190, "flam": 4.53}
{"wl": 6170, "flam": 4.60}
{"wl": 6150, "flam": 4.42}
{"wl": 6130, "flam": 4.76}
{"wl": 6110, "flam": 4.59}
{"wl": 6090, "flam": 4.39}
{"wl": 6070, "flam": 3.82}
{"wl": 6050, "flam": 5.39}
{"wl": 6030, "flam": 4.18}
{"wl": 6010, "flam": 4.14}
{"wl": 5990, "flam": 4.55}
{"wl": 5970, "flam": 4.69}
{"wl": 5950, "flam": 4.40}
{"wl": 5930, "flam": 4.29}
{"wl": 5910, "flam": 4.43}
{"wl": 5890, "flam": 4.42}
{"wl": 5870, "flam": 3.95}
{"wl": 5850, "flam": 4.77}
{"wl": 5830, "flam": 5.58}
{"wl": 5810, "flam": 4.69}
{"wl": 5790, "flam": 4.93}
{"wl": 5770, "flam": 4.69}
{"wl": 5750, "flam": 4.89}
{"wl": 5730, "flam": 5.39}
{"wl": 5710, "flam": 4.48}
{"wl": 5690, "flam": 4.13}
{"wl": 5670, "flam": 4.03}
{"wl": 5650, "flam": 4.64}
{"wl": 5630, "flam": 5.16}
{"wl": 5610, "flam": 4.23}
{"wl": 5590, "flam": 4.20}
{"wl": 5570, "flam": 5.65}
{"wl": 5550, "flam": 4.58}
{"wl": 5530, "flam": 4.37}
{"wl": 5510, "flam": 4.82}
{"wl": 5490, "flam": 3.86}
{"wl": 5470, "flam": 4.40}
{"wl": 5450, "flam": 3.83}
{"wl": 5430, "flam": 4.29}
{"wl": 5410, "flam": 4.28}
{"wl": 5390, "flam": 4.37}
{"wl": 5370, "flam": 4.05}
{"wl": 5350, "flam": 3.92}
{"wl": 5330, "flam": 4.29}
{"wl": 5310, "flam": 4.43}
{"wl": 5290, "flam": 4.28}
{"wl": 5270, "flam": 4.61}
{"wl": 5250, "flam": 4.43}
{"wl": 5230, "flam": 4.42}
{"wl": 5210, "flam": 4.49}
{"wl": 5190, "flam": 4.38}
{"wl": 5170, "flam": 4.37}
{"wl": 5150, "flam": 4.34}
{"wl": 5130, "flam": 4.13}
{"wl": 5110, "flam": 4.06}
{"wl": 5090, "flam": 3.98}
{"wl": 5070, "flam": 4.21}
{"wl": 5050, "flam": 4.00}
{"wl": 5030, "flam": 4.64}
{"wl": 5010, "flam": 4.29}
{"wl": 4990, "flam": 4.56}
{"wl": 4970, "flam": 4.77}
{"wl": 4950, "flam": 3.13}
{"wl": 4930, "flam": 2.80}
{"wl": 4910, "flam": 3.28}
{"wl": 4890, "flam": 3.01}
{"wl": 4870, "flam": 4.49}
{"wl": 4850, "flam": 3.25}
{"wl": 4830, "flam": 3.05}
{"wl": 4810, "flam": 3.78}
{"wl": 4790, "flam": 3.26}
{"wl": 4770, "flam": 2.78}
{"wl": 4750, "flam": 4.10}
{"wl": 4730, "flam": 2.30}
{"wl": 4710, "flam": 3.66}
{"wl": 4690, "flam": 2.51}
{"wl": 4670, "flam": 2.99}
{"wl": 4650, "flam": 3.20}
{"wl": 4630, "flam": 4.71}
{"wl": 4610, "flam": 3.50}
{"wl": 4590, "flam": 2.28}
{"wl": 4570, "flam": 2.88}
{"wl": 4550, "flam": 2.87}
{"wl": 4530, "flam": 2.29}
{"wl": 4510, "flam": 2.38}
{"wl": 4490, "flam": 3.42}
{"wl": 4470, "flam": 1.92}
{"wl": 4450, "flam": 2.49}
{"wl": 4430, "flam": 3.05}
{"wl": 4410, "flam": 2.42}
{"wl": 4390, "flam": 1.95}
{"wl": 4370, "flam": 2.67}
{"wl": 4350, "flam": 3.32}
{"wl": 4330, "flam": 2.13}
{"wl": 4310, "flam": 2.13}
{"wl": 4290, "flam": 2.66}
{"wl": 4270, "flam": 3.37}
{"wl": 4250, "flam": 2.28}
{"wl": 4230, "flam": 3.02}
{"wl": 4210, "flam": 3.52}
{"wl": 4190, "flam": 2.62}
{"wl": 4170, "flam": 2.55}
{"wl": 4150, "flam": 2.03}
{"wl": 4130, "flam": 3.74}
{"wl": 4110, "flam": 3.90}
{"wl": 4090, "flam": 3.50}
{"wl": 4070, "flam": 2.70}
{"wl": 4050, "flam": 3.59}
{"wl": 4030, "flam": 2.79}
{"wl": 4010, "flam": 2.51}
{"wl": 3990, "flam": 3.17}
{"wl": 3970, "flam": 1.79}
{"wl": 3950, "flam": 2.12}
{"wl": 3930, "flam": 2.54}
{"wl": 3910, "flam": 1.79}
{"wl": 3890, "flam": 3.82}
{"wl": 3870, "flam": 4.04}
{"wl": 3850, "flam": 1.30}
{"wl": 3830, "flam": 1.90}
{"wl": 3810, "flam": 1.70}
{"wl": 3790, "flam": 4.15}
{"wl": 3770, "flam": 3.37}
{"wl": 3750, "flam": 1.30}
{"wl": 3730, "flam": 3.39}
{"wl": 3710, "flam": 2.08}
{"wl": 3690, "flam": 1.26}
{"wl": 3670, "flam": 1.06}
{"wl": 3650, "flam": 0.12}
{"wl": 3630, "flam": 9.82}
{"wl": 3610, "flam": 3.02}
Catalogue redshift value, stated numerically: 0.24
